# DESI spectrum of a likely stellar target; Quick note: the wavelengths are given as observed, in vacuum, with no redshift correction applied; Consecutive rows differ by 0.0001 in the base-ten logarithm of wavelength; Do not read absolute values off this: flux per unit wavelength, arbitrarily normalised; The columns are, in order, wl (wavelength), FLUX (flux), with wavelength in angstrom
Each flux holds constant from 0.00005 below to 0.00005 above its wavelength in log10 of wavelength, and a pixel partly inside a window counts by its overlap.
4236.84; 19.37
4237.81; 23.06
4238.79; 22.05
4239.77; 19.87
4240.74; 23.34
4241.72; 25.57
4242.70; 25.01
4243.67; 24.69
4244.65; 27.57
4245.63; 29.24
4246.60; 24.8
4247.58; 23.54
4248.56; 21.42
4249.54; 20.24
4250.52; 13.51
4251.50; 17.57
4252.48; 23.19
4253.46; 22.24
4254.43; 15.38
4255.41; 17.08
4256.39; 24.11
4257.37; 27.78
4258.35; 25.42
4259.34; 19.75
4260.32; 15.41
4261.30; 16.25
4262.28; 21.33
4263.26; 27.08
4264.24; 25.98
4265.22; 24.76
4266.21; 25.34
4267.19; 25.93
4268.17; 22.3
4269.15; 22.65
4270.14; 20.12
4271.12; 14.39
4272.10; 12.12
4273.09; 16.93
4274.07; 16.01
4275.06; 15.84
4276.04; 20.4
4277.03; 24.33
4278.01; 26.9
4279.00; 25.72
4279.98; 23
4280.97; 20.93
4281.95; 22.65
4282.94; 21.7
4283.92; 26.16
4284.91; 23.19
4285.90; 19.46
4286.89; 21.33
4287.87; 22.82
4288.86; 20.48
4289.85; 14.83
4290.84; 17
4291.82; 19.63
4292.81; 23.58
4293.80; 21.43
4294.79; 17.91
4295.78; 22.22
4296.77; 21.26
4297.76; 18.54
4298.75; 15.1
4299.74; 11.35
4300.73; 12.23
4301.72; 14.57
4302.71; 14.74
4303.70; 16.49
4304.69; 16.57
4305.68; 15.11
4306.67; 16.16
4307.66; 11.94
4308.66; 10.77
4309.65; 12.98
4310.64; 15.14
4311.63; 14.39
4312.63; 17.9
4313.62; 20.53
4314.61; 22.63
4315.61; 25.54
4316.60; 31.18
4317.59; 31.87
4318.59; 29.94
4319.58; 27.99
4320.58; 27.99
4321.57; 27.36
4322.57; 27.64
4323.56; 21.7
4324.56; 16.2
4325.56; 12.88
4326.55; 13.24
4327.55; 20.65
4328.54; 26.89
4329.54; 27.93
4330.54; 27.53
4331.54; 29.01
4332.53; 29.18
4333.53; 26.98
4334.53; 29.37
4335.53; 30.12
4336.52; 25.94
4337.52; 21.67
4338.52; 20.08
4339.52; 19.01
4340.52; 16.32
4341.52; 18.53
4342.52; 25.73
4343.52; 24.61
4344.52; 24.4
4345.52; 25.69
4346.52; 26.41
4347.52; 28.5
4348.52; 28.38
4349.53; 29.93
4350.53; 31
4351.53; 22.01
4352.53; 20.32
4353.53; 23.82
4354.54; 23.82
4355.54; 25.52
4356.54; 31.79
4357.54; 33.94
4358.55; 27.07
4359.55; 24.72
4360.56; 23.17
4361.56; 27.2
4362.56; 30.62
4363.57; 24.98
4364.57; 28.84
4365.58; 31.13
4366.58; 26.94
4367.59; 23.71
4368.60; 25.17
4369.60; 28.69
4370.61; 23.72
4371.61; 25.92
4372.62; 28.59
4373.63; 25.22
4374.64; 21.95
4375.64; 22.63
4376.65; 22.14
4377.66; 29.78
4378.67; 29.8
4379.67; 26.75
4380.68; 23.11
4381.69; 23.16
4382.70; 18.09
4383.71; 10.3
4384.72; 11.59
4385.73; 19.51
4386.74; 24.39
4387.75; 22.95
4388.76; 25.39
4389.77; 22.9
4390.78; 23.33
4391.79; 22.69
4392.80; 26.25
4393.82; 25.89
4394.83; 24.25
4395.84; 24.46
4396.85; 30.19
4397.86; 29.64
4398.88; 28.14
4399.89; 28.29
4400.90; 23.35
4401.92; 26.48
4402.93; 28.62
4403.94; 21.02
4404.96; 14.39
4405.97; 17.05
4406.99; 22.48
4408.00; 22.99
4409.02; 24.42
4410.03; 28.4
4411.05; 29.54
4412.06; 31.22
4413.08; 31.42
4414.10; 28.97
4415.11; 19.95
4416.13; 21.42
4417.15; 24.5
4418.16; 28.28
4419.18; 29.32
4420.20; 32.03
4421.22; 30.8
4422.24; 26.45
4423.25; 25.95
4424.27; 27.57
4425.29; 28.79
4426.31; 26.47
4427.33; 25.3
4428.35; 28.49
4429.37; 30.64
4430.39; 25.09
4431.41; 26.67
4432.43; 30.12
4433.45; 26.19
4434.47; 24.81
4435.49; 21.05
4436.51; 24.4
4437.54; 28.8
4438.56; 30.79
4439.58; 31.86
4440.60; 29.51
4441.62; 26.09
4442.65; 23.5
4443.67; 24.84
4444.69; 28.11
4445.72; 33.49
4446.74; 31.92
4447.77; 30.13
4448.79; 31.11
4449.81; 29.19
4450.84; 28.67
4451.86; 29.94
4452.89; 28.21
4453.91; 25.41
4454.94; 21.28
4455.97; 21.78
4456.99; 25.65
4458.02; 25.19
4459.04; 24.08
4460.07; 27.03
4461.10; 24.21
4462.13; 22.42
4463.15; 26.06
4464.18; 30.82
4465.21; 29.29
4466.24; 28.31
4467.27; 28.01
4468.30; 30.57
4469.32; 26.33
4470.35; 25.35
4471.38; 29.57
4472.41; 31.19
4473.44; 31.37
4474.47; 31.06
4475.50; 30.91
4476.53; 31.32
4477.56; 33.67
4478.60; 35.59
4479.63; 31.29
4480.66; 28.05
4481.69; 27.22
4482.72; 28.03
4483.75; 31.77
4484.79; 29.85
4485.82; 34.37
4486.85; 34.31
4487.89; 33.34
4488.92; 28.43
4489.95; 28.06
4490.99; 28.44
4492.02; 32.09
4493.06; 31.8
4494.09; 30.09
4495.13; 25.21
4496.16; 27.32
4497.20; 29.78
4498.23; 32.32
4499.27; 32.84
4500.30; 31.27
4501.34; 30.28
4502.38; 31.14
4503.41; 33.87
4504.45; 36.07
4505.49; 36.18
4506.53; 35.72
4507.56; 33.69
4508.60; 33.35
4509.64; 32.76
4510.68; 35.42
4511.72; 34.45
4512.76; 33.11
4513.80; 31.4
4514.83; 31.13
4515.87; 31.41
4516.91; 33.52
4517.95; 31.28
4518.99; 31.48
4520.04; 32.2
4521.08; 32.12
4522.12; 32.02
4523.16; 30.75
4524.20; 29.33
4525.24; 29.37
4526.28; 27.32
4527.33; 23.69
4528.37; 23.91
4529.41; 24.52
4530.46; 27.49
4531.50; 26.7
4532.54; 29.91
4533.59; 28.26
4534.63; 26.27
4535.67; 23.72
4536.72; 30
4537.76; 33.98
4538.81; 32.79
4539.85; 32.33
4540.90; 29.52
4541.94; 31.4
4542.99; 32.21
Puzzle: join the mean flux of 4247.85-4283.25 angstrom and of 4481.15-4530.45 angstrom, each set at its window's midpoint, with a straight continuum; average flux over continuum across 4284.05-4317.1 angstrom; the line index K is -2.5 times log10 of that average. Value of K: 0.22 mag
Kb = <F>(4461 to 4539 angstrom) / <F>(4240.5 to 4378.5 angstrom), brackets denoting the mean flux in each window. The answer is 1.34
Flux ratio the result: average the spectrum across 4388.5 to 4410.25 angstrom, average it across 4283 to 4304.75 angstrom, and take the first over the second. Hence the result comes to 1.31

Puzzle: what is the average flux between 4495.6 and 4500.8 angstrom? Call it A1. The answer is 30.7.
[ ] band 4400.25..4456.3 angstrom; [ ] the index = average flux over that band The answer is 26.7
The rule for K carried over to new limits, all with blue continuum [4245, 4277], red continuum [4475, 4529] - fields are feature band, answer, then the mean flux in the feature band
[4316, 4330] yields -0.04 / 24.5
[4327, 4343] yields -0.02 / 24.6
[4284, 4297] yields 0.08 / 20.5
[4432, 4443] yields 0.06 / 27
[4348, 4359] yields -0.09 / 27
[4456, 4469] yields 0.11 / 26.6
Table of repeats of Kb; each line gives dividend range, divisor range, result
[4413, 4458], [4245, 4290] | 1.28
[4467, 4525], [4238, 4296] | 1.45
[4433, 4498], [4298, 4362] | 1.26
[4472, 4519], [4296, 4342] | 1.52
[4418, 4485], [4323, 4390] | 1.15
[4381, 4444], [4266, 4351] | 1.18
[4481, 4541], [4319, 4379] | 1.21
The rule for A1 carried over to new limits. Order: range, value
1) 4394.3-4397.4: 26.4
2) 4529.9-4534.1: 28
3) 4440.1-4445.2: 26.4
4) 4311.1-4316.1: 20.1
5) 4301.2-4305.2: 15.6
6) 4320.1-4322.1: 27.7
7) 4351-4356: 23.1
